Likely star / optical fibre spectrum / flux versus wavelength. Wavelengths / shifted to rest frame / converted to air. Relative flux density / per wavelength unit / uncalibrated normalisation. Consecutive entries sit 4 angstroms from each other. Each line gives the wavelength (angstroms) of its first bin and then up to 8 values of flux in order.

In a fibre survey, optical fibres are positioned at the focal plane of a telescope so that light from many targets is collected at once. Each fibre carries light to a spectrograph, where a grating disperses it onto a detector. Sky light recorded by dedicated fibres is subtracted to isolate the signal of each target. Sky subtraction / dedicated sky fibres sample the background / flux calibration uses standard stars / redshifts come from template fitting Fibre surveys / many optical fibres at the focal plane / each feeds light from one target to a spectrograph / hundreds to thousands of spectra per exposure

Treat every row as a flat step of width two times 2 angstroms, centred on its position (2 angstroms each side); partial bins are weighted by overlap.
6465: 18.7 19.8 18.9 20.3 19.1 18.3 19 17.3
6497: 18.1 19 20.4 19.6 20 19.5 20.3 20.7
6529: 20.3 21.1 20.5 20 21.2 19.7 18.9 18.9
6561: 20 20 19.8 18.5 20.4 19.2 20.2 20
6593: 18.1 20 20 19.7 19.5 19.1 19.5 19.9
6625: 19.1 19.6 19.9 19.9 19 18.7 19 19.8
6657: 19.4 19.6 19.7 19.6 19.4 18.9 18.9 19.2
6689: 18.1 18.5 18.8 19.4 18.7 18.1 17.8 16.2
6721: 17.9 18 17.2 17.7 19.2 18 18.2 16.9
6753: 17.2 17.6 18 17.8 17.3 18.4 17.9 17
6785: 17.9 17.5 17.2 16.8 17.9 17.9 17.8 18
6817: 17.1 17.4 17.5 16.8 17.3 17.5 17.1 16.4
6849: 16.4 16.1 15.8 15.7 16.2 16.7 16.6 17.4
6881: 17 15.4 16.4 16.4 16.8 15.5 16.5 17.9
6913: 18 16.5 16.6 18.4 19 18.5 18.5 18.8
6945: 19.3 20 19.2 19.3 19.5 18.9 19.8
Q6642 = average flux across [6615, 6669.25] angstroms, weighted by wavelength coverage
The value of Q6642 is 19.5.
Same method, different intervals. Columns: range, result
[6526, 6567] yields 20.1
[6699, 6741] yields 18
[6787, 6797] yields 17.2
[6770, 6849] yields 17.4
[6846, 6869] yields 16.1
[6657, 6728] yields 18.6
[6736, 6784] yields 17.8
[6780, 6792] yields 17.5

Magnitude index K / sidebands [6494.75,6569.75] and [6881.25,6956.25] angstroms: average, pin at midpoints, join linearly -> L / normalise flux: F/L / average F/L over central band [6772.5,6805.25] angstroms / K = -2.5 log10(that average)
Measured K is 0.05 mag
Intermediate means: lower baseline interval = 19.9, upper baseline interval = 17.7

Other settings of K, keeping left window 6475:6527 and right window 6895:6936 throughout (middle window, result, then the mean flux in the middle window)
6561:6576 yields -0.030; 19.6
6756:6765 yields 0.019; 17.8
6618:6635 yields -0.048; 19.6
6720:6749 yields 0.018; 18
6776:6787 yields 0.028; 17.6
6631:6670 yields -0.046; 19.5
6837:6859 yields 0.080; 16.5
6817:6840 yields 0.033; 17.3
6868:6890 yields 0.063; 16.6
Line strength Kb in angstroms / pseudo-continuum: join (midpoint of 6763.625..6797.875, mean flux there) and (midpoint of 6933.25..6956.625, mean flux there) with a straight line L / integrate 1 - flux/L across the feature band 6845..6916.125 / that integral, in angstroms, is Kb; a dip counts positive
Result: 7.66 angstroms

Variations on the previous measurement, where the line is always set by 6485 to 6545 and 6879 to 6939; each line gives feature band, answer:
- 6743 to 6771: 0.9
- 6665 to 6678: -0.5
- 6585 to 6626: -0.9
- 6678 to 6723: 0.4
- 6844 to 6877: 2.2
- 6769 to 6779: 0.0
